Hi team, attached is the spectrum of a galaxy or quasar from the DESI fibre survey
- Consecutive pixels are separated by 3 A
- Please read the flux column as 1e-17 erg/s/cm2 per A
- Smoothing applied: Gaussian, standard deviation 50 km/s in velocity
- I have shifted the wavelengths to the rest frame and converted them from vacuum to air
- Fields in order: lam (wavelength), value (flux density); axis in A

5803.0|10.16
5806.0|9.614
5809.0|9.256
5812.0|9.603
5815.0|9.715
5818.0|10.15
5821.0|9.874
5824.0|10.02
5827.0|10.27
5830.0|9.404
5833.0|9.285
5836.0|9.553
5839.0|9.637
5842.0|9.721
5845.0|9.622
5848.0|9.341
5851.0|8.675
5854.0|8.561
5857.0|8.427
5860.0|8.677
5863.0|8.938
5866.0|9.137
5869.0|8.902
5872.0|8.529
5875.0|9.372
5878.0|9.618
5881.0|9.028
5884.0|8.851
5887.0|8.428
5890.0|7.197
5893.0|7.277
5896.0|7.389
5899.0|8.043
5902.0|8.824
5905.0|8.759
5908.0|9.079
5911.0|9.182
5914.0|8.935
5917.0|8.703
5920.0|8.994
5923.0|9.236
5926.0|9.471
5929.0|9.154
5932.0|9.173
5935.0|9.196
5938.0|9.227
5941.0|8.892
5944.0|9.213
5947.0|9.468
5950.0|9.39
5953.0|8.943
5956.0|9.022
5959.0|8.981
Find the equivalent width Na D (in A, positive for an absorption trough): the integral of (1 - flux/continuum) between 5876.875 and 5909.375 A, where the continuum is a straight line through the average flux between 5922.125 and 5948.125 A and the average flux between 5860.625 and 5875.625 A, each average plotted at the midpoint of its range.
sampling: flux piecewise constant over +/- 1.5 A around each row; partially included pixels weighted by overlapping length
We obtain 2.33 A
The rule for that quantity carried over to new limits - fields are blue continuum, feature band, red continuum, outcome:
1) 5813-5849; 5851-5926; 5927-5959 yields 5.9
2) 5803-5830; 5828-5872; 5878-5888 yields 1.1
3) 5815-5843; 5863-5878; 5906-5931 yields 0.6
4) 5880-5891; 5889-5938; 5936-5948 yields 0.6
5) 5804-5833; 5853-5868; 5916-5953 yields 1.2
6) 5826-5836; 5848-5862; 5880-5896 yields 0.4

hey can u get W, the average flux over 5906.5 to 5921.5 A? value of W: 8.98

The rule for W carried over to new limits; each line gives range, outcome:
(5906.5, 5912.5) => 9.13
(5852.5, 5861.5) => 8.55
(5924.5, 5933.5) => 9.27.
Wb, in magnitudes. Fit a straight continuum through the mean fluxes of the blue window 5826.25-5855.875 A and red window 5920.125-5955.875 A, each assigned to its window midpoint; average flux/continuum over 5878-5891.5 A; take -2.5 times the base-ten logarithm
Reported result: 0.10 mag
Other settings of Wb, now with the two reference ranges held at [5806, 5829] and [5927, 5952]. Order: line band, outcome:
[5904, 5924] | 0.04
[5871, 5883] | 0.04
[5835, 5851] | 0.02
